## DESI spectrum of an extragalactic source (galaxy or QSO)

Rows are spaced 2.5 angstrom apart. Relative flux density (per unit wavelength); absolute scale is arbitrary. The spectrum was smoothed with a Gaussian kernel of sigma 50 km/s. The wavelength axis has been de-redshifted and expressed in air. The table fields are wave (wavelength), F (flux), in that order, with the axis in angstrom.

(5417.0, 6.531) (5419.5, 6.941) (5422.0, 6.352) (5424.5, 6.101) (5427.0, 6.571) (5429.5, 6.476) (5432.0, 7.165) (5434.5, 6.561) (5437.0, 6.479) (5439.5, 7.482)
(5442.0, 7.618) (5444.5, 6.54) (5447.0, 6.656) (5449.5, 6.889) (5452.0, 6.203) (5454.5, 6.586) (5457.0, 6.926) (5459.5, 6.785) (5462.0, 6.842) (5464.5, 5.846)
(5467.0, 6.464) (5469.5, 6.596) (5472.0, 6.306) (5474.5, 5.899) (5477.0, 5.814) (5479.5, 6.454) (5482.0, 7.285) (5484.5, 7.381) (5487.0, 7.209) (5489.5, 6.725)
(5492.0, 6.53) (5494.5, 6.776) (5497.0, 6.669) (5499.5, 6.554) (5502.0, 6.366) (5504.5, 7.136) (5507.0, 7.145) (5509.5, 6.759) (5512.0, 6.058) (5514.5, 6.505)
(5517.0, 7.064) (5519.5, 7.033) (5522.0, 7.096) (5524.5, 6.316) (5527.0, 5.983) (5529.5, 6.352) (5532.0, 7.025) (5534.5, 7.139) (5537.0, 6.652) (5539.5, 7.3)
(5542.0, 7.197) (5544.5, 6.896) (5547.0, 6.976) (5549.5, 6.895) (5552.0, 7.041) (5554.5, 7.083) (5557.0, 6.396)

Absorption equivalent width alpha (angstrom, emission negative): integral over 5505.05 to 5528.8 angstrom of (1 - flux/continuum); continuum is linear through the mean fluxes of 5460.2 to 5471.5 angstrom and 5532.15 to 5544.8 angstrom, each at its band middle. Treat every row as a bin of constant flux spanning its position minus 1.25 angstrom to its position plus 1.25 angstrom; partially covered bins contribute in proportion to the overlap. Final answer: 0.7 angstrom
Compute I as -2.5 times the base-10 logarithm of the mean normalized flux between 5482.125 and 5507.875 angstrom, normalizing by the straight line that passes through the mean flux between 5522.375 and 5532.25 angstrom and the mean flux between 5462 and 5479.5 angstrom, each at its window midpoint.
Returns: -0.09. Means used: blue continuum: 6.22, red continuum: 6.42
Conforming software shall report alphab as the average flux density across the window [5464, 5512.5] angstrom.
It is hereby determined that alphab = 6.62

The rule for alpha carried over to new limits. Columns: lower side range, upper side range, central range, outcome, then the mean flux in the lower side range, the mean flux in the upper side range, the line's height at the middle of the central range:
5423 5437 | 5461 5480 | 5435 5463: -1.7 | 6.56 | 6.26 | 6.42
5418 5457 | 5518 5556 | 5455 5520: 1.3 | 6.71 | 6.86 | 6.79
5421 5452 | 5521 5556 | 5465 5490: 0.7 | 6.72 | 6.85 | 6.77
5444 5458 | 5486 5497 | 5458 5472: 0.4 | 6.63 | 6.78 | 6.69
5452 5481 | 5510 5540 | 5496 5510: -0.4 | 6.41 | 6.7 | 6.59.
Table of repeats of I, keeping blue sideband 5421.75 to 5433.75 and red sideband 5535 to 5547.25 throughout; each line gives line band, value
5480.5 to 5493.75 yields -0.03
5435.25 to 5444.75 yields -0.07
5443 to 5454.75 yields 0.01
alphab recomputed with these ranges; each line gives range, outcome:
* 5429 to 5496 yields 6.69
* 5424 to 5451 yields 6.79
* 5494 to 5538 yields 6.7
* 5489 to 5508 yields 6.73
